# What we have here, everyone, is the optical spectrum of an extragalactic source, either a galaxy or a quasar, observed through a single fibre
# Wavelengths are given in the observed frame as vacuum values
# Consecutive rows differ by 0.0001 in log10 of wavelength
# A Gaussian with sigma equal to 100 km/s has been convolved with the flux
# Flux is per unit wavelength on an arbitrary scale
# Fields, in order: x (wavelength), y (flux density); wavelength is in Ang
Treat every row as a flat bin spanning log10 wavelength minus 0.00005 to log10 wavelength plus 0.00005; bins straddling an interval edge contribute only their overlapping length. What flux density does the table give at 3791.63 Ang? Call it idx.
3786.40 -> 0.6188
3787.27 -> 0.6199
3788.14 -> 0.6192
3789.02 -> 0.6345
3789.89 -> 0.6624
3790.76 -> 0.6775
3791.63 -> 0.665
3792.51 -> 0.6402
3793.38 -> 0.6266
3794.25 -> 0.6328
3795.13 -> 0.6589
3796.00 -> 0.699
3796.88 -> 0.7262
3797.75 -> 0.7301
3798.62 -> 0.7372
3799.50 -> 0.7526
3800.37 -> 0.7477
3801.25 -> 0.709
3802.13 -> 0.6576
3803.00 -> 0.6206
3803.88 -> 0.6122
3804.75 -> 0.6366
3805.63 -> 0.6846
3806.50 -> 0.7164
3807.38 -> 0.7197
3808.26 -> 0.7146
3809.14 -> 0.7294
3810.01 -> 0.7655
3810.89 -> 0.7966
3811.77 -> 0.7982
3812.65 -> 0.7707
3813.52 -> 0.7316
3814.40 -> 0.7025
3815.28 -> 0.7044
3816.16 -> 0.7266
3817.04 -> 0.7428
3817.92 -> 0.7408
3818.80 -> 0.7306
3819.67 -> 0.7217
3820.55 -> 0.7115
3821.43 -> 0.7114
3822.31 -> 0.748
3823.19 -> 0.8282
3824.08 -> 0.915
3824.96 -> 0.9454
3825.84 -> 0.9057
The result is 0.665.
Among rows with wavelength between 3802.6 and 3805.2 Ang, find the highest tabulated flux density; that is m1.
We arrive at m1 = 0.6366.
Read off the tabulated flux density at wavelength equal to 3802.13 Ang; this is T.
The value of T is 0.6576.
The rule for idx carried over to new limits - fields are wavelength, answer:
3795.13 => 0.6589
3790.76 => 0.6775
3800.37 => 0.7477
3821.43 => 0.7114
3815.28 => 0.7044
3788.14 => 0.6192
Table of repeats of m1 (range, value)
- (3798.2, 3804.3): 0.7526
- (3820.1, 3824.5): 0.915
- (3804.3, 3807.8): 0.7197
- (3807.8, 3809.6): 0.7294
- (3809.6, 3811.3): 0.7966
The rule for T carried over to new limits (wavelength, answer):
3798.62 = 0.7372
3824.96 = 0.9454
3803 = 0.6206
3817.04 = 0.7428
